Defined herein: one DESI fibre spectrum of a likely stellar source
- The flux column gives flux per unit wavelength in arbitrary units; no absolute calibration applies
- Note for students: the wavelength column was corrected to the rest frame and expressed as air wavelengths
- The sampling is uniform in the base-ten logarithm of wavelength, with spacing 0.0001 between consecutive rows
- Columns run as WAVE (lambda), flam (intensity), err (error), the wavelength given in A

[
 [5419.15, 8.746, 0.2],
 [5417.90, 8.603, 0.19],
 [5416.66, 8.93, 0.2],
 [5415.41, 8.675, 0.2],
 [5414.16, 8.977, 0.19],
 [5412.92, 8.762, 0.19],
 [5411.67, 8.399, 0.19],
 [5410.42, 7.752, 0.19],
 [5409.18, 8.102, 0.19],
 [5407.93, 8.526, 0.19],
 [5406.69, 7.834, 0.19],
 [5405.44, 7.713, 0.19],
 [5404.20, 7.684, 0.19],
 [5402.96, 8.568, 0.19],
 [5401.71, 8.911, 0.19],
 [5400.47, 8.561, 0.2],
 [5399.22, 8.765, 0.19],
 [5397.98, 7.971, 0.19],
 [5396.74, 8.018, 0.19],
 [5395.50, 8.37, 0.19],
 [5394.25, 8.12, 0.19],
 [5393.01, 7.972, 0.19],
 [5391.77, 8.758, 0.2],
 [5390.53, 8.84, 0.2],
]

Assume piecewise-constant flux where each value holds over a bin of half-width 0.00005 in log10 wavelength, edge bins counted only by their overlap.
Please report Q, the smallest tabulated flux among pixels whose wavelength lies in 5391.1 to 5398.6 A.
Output 7.971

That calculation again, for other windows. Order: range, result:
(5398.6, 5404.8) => 7.684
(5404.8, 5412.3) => 7.713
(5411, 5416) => 8.399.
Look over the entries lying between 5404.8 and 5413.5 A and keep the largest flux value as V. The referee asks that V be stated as 8.762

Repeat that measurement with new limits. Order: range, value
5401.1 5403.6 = 8.911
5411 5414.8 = 8.977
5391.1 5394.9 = 8.758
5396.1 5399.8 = 8.765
